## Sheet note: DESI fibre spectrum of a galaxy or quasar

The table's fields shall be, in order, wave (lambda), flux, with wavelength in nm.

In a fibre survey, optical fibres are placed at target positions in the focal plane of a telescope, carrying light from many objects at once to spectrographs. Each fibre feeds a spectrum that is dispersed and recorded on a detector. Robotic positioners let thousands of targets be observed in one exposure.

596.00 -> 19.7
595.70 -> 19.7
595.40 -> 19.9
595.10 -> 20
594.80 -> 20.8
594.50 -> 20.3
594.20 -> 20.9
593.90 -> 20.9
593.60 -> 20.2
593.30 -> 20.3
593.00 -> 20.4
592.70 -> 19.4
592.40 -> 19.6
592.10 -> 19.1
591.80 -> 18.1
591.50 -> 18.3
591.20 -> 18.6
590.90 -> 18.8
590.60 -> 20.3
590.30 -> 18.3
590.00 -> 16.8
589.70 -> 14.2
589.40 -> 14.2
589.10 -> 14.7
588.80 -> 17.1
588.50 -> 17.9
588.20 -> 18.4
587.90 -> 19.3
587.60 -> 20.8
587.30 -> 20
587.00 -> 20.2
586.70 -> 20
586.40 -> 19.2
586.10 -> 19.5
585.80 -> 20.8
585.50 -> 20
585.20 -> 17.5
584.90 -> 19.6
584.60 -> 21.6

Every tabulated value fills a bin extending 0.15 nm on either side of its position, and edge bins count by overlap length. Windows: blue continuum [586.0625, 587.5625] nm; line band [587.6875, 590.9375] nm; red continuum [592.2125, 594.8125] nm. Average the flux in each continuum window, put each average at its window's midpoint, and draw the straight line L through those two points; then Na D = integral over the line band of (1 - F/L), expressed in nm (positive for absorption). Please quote 0.44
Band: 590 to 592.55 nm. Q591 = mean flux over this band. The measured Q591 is 18.8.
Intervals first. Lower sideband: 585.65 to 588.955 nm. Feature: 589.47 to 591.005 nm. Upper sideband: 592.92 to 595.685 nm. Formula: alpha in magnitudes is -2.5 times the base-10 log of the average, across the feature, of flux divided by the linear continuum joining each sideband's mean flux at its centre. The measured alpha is 0.14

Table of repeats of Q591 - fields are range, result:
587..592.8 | 18.1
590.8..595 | 19.7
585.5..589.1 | 19.2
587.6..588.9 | 18.5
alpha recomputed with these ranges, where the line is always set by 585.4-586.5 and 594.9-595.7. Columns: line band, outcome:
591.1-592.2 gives 0.081 mag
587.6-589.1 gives 0.104 mag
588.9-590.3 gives 0.279 mag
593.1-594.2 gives -0.031 mag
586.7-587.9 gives -0.014 mag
